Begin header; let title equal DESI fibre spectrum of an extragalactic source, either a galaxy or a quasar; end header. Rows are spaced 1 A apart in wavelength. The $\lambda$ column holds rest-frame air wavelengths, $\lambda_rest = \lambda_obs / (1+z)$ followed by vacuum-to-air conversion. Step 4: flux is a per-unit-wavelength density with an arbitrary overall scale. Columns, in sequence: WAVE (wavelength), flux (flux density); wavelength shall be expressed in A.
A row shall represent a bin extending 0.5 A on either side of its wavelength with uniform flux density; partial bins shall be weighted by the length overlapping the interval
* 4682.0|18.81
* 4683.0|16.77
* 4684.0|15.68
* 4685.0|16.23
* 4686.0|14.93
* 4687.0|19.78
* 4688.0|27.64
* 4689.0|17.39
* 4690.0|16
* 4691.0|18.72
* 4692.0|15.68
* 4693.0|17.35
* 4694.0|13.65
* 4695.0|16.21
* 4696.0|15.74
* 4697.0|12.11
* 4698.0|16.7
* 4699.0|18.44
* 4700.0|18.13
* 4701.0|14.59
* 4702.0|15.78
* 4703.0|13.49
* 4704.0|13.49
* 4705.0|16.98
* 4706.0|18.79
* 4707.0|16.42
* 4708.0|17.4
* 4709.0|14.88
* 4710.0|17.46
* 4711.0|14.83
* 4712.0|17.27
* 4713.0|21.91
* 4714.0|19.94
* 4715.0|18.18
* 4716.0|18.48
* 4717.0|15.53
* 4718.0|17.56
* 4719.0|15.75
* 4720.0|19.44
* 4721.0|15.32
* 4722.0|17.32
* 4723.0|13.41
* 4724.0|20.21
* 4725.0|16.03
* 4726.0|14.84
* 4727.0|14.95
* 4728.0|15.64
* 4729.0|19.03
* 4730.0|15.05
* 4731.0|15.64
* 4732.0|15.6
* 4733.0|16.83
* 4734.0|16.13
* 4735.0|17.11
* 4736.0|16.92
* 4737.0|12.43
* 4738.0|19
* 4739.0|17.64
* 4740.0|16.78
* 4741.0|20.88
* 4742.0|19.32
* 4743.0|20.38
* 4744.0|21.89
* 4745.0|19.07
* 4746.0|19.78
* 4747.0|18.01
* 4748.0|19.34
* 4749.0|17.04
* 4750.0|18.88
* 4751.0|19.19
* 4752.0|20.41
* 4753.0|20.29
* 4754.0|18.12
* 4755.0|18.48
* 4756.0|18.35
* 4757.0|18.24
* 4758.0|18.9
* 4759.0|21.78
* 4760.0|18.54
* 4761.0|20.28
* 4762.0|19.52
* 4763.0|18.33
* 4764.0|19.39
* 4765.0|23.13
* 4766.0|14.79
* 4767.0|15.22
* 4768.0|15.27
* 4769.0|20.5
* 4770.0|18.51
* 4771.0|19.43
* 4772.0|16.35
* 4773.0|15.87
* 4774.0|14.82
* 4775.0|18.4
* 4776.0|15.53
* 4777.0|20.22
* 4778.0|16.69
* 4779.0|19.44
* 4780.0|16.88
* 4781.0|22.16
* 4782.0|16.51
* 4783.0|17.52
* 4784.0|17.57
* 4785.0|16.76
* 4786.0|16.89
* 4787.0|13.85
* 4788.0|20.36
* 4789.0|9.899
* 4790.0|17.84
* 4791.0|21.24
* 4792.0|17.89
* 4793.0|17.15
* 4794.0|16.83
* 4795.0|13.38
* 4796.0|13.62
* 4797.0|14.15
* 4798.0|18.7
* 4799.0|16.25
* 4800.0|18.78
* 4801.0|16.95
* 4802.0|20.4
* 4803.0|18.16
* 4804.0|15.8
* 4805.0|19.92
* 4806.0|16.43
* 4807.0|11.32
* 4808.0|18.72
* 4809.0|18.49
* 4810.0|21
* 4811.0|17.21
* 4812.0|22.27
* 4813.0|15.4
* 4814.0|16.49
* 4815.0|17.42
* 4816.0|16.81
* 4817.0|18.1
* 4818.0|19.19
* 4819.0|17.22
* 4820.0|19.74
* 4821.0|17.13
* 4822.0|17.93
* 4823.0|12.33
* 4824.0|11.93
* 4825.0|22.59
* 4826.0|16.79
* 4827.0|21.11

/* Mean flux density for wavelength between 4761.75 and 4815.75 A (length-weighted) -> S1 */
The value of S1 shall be 17.4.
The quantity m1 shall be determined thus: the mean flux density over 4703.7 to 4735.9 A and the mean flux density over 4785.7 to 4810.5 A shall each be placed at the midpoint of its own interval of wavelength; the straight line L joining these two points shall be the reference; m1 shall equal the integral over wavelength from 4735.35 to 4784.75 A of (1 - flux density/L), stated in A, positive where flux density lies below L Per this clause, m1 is -4.4 A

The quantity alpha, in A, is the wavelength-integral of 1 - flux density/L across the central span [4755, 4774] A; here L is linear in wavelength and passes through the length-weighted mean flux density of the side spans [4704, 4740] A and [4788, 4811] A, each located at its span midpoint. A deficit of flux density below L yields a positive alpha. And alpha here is -1.6 A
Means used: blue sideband 16.8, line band 18.4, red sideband 17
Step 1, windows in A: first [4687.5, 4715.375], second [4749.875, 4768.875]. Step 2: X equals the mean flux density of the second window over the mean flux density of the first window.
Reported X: 1.11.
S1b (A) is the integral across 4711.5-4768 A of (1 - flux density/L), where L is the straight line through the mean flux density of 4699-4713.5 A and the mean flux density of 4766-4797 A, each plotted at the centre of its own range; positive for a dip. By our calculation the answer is -4.00 A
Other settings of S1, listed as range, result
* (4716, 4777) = 17.8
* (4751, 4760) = 19.3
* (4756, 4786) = 18.1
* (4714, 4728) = 16.8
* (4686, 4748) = 17.2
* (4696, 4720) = 16.7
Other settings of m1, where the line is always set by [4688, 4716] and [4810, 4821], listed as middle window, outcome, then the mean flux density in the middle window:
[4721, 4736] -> 0.74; 16.3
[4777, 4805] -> 0.94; 17.2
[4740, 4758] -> -1.93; 19.2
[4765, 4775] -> 0.24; 17.2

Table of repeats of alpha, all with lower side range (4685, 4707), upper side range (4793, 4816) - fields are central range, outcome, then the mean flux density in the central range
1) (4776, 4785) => -0.6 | 18.1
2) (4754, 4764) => -1.3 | 19.1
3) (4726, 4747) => -0.7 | 17.5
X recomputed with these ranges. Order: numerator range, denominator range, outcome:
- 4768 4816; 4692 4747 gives 1.02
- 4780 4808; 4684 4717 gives 1.00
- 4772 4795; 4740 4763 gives 0.89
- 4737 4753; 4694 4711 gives 1.19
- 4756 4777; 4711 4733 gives 1.07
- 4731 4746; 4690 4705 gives 1.13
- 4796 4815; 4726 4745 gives 1.01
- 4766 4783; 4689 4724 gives 1.05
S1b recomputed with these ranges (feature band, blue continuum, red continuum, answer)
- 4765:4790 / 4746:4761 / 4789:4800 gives 0.5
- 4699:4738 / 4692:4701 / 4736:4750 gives 1.2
